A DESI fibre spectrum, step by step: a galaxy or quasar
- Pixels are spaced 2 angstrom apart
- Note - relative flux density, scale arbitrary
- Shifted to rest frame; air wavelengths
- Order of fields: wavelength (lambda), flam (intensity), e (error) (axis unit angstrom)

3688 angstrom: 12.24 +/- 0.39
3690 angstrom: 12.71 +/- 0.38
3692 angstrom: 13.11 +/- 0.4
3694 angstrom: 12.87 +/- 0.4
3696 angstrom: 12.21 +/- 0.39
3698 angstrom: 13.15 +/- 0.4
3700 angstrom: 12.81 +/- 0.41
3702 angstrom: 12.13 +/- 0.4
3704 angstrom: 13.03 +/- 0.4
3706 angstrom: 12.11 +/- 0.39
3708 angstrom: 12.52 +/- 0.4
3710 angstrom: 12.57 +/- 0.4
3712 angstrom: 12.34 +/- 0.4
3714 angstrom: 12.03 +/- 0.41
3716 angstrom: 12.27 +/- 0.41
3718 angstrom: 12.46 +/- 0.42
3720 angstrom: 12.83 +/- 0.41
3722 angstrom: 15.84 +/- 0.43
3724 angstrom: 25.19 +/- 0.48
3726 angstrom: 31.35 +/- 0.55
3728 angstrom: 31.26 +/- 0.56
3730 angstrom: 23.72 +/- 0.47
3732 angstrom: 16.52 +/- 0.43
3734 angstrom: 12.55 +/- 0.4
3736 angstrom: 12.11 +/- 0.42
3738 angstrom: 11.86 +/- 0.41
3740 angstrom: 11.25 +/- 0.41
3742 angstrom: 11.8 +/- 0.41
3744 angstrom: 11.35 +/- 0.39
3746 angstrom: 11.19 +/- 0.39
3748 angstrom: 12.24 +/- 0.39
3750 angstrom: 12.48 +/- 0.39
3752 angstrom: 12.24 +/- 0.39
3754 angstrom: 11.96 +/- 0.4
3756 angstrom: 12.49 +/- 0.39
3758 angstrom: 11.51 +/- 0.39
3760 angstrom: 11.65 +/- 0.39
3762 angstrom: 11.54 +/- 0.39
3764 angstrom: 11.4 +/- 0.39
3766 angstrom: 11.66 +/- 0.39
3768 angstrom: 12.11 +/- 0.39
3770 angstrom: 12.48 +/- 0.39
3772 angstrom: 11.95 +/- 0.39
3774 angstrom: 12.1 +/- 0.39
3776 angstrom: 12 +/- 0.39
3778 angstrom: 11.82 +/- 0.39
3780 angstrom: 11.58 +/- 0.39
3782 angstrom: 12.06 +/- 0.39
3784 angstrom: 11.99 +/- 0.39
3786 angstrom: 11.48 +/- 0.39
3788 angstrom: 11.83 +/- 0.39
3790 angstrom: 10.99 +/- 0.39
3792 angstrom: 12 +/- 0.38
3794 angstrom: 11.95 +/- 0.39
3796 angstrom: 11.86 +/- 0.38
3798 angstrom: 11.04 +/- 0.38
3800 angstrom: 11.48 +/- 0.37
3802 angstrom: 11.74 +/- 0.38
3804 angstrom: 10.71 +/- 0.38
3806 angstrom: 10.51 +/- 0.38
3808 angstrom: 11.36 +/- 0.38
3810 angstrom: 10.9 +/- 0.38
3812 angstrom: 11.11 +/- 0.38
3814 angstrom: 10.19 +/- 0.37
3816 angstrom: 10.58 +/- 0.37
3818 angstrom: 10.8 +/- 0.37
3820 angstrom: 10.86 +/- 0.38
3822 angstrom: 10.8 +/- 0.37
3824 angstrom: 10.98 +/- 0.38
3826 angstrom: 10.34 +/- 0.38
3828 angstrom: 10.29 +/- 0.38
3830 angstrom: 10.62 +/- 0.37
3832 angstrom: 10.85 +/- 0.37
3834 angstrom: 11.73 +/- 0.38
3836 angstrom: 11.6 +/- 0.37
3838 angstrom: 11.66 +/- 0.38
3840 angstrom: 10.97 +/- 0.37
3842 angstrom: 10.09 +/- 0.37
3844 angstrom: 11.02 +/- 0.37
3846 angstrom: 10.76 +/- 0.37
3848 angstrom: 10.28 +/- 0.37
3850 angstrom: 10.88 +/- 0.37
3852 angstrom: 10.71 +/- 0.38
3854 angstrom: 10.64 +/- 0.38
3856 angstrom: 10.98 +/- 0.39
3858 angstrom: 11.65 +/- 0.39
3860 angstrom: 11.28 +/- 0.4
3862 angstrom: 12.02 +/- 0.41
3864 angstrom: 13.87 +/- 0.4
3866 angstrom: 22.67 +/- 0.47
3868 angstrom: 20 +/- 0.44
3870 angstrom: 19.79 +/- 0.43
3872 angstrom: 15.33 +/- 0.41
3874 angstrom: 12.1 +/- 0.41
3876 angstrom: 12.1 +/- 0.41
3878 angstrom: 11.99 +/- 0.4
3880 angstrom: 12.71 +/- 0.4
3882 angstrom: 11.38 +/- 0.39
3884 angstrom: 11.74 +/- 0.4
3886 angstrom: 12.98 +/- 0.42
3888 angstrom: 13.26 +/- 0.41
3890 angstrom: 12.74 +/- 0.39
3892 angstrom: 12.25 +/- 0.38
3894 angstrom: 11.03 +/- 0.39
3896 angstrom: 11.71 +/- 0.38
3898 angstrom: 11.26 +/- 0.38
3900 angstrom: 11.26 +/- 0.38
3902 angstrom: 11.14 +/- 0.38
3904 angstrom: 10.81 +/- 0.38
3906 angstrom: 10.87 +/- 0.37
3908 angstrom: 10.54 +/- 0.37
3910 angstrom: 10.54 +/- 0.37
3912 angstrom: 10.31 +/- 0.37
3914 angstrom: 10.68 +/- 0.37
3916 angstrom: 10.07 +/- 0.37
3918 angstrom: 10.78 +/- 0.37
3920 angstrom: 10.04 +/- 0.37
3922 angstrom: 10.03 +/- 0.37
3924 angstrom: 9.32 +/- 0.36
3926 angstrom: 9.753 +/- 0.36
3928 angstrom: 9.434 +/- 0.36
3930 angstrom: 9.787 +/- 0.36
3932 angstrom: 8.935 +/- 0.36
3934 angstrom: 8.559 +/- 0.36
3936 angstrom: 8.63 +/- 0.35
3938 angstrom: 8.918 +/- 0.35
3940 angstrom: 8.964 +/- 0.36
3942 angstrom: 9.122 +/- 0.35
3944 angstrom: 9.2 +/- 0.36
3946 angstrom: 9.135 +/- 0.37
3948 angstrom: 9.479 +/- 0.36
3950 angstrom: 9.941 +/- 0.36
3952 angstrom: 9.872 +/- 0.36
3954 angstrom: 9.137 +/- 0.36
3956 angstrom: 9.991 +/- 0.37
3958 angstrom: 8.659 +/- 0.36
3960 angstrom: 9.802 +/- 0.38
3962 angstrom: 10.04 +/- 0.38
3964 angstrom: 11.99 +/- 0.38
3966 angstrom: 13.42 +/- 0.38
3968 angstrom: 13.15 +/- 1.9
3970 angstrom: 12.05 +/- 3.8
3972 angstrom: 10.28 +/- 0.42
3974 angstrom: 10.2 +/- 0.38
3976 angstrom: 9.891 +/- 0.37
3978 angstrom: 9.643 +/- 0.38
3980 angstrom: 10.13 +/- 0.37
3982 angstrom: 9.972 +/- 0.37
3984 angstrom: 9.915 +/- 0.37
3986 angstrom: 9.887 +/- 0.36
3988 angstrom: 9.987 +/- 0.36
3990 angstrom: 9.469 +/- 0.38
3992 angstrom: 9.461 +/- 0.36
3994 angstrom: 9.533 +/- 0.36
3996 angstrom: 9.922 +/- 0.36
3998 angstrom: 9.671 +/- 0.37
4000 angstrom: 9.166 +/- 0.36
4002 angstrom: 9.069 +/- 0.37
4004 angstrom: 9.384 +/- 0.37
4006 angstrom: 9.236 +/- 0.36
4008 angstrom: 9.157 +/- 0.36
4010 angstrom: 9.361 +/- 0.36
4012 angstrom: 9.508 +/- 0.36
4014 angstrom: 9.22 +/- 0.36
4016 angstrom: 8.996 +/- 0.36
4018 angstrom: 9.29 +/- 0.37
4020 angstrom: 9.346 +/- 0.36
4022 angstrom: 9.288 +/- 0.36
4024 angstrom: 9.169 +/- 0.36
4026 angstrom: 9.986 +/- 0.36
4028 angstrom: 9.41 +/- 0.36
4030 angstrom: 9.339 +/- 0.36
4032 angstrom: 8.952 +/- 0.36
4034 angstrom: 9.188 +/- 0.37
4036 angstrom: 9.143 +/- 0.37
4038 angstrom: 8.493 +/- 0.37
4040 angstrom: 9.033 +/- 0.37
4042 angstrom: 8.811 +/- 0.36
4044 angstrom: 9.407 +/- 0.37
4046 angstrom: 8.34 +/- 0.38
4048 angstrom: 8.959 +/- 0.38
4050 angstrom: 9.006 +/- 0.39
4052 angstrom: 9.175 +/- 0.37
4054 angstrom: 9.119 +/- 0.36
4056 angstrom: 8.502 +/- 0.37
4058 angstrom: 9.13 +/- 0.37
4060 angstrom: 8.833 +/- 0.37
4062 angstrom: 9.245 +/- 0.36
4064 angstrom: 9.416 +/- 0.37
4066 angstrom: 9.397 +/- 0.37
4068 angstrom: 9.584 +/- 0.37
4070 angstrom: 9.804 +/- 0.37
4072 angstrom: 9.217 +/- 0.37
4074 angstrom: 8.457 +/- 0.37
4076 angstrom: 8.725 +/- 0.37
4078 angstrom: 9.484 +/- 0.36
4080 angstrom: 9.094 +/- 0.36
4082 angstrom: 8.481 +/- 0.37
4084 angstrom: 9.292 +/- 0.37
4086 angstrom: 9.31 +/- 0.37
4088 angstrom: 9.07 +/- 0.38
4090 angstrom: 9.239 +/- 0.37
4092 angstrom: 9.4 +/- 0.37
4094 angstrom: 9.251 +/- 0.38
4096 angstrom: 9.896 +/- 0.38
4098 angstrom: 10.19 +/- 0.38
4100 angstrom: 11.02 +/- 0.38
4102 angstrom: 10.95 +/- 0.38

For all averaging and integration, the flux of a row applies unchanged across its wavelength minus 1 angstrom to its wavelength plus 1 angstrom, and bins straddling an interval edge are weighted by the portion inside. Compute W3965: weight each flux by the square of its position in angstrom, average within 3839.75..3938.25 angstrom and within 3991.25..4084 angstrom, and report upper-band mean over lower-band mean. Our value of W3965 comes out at 0.9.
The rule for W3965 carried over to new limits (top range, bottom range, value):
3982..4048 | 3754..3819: 0.91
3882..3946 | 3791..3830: 1.00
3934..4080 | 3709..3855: 0.86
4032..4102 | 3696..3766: 0.77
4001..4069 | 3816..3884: 0.82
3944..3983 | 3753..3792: 0.96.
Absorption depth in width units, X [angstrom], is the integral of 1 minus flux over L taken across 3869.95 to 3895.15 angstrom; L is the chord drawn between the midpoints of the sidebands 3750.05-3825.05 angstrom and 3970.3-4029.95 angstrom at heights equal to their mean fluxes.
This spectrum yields -5.0 angstrom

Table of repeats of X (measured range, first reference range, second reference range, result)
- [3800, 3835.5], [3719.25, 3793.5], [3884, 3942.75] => 4.7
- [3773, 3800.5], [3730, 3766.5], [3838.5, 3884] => 1.8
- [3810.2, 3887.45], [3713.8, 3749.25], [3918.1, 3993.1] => 3.9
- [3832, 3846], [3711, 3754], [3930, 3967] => 1.6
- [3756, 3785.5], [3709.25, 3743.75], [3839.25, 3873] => 6.5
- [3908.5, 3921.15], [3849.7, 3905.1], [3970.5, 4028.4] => 1.6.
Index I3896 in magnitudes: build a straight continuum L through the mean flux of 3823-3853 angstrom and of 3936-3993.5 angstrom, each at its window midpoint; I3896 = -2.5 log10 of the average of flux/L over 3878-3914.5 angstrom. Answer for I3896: -0.10 mag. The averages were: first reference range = 10.9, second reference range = 10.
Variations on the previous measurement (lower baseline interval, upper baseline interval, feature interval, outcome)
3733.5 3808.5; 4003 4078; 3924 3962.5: 0.09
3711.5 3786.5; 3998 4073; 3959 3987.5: -0.05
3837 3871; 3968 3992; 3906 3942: 0.17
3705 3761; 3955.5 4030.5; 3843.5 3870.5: -0.08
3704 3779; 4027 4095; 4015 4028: 0.04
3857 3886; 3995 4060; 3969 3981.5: 0.05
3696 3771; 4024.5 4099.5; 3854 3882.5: -0.17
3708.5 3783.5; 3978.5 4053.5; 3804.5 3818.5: 0.19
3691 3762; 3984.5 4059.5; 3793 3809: 0.15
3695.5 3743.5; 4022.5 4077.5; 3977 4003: 0.06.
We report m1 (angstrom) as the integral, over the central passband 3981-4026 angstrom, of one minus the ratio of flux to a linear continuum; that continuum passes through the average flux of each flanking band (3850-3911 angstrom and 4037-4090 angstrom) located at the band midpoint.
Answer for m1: 3.4 angstrom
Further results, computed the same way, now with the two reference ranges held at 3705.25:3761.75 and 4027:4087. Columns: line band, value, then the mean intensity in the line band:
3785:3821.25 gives 6.0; 11.2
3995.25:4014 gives 1.1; 9.37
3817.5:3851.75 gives 5.4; 10.9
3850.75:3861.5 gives 1.2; 11.1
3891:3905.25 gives 0.5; 11.3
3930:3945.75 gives 3.0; 8.97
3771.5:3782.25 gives 1.5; 11.9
